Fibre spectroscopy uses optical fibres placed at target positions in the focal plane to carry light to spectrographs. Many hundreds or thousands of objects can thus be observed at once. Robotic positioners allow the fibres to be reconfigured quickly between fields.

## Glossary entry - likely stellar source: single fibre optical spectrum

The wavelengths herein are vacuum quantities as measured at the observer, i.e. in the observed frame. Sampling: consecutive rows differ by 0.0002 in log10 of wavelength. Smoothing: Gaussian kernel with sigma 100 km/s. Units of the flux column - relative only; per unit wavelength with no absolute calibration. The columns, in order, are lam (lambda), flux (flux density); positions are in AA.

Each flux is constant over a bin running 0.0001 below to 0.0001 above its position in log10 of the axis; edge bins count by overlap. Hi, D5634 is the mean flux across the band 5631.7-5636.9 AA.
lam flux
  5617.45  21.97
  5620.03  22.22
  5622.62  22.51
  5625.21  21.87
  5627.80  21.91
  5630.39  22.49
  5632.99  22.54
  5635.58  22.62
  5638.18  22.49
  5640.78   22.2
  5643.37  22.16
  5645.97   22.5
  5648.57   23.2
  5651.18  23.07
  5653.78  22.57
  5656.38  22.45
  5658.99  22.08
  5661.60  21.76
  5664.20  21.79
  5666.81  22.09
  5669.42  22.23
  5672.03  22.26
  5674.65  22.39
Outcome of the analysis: 22.6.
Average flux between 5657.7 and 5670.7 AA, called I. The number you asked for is 22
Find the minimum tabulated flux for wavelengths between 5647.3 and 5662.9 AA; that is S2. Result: 21.76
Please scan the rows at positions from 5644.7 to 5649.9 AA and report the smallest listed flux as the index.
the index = 22.5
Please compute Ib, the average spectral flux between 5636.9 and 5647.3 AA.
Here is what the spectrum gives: 22.4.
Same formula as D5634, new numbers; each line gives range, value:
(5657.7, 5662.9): 21.9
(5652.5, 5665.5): 22.1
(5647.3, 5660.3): 22.7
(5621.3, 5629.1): 22.1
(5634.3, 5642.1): 22.4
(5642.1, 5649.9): 22.6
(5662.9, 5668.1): 22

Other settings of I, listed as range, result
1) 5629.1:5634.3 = 22.5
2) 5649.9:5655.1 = 22.8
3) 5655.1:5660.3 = 22.2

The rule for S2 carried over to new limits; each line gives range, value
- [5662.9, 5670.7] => 21.79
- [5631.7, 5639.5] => 22.49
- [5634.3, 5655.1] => 22.16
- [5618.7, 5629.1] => 21.87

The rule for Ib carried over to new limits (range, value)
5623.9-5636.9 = 22.3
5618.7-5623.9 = 22.4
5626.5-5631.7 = 22.2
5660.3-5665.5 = 21.8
